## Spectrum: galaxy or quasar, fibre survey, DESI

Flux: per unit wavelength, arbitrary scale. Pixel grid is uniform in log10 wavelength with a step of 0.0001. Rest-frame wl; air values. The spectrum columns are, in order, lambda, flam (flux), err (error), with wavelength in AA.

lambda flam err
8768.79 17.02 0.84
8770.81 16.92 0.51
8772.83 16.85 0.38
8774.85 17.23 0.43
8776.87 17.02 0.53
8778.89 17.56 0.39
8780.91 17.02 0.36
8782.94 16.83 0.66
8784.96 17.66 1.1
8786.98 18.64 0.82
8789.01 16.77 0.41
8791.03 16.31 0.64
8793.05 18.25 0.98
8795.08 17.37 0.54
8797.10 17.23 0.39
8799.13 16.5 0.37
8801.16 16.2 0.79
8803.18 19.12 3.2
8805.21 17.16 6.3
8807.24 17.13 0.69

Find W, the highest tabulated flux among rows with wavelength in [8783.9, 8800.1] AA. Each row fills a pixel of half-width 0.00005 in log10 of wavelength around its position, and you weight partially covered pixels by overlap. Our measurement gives 18.64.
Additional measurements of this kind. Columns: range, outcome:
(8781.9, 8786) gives 17.66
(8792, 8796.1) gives 18.25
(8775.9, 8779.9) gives 17.56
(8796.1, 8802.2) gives 17.23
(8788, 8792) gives 16.77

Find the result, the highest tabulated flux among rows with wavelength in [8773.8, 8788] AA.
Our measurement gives 18.64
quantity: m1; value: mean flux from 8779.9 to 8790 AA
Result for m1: 17.4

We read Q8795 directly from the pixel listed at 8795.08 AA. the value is 17.37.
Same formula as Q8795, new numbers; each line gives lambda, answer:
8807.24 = 17.13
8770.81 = 16.92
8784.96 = 17.66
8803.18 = 19.12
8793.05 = 18.25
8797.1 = 17.23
